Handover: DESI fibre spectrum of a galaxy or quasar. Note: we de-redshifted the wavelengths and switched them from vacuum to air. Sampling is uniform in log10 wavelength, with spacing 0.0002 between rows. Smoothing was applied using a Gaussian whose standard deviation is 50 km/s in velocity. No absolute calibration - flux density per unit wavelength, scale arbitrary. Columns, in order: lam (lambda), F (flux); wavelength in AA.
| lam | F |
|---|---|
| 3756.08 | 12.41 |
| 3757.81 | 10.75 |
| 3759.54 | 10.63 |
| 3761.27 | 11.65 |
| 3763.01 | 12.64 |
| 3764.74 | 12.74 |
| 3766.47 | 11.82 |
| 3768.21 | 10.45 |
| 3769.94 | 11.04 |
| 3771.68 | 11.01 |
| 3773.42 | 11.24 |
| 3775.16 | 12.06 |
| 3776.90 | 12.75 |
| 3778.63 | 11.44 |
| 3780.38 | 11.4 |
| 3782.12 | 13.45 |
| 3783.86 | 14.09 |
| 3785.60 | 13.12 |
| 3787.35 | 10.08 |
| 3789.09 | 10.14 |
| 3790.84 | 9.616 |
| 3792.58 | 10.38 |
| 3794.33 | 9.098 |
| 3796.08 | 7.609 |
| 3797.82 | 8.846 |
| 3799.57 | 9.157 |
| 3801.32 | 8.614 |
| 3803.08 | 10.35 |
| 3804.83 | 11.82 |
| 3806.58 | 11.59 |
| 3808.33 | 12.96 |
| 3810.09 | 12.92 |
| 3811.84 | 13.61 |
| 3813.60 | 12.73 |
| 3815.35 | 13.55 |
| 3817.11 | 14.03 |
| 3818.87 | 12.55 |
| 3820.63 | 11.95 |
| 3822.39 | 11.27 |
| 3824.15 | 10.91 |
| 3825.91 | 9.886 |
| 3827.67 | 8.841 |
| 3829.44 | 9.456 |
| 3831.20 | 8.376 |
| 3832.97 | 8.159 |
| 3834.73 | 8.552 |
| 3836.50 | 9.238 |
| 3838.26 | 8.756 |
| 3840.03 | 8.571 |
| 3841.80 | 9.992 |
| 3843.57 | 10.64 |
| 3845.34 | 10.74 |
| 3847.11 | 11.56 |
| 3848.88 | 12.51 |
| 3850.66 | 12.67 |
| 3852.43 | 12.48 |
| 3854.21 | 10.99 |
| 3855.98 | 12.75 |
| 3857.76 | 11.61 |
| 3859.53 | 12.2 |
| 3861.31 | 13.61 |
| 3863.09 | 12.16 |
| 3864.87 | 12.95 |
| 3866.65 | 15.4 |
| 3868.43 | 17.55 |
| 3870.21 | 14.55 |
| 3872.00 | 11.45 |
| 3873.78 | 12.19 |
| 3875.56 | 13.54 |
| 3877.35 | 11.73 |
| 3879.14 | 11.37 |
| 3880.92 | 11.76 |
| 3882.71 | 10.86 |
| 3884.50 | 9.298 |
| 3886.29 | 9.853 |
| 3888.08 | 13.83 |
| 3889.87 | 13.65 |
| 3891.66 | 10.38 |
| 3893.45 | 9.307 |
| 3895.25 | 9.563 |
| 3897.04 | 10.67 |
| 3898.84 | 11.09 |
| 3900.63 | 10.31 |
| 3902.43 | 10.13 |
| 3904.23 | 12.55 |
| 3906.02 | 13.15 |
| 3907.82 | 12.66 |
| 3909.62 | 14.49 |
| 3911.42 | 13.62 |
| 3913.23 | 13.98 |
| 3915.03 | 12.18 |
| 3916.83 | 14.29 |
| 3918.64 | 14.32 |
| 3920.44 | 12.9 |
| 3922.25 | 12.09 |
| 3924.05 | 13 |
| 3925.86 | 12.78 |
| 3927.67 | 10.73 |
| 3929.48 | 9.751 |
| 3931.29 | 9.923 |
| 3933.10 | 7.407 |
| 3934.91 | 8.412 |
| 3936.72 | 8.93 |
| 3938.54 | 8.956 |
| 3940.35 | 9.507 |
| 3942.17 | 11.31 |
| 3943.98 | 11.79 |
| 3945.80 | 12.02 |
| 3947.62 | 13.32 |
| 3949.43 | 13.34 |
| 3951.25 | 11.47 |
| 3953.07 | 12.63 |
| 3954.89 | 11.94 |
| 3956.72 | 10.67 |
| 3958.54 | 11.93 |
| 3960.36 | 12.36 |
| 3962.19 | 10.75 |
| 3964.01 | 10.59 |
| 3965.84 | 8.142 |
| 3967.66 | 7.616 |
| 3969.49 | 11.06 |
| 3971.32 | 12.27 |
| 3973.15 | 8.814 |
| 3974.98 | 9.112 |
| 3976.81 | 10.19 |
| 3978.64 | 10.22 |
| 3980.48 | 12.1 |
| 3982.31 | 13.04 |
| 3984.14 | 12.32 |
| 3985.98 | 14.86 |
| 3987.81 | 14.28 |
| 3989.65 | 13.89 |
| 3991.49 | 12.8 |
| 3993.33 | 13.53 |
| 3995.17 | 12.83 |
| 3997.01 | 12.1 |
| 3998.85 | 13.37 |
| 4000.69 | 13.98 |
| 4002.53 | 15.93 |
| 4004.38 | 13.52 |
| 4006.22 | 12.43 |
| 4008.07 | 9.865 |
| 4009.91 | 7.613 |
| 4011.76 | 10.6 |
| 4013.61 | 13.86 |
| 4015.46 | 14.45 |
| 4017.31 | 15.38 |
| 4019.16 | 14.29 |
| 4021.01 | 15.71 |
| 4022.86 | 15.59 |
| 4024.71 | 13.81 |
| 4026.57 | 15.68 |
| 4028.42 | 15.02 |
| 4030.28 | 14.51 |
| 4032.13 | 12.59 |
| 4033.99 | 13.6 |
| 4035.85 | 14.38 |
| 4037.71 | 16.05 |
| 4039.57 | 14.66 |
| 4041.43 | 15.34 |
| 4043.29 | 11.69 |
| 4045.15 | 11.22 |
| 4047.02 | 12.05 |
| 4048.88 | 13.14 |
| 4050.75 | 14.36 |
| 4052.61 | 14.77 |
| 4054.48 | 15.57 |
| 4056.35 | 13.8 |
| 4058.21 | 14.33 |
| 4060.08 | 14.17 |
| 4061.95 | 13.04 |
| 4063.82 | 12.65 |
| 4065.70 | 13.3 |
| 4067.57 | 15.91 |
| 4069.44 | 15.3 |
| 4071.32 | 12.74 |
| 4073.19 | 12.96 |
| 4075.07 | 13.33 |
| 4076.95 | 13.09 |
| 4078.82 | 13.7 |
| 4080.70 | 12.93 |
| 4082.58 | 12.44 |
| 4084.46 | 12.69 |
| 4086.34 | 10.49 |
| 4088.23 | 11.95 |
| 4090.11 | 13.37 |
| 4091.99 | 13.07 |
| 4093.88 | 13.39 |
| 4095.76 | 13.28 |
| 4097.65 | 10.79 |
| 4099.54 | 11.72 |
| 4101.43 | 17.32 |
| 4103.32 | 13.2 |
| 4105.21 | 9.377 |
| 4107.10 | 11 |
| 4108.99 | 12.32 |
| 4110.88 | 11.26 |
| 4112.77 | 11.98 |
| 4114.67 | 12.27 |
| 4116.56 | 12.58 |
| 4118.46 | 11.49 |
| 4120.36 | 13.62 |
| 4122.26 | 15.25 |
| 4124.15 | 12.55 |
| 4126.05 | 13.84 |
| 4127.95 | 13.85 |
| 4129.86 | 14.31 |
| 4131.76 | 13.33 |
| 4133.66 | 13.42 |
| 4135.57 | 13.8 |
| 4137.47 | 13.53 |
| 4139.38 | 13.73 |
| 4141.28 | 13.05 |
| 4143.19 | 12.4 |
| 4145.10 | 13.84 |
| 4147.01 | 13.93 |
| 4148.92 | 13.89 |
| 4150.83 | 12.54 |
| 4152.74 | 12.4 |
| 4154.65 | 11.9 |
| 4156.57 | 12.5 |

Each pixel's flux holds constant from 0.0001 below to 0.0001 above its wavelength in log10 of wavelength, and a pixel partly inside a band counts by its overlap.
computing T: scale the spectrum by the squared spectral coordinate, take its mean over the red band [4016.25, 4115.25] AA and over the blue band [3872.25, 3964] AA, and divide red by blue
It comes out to 1.25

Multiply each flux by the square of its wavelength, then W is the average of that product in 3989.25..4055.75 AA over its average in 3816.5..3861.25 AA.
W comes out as 1.39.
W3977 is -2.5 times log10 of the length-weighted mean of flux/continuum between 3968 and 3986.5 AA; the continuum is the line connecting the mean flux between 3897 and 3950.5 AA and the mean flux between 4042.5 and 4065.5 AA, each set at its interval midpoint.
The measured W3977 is 0.11 mag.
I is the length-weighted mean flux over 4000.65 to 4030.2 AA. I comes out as 13.6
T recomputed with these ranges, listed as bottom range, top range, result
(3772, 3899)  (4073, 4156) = 1.30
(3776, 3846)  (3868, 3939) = 1.14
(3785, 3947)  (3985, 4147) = 1.30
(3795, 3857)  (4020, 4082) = 1.45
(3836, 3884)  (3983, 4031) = 1.22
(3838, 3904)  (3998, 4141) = 1.26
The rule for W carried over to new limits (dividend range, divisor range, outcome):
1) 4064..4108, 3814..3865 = 1.32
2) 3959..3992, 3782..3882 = 1.07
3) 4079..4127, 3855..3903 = 1.17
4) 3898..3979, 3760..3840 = 1.11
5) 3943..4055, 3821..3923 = 1.17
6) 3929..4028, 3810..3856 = 1.17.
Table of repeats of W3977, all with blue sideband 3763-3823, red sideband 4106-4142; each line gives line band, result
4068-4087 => -0.025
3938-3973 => 0.103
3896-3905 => 0.101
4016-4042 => -0.174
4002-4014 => 0.064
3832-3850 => 0.181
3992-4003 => -0.091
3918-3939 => 0.127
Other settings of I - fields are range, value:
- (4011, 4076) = 14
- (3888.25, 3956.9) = 11.6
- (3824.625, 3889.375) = 11.4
